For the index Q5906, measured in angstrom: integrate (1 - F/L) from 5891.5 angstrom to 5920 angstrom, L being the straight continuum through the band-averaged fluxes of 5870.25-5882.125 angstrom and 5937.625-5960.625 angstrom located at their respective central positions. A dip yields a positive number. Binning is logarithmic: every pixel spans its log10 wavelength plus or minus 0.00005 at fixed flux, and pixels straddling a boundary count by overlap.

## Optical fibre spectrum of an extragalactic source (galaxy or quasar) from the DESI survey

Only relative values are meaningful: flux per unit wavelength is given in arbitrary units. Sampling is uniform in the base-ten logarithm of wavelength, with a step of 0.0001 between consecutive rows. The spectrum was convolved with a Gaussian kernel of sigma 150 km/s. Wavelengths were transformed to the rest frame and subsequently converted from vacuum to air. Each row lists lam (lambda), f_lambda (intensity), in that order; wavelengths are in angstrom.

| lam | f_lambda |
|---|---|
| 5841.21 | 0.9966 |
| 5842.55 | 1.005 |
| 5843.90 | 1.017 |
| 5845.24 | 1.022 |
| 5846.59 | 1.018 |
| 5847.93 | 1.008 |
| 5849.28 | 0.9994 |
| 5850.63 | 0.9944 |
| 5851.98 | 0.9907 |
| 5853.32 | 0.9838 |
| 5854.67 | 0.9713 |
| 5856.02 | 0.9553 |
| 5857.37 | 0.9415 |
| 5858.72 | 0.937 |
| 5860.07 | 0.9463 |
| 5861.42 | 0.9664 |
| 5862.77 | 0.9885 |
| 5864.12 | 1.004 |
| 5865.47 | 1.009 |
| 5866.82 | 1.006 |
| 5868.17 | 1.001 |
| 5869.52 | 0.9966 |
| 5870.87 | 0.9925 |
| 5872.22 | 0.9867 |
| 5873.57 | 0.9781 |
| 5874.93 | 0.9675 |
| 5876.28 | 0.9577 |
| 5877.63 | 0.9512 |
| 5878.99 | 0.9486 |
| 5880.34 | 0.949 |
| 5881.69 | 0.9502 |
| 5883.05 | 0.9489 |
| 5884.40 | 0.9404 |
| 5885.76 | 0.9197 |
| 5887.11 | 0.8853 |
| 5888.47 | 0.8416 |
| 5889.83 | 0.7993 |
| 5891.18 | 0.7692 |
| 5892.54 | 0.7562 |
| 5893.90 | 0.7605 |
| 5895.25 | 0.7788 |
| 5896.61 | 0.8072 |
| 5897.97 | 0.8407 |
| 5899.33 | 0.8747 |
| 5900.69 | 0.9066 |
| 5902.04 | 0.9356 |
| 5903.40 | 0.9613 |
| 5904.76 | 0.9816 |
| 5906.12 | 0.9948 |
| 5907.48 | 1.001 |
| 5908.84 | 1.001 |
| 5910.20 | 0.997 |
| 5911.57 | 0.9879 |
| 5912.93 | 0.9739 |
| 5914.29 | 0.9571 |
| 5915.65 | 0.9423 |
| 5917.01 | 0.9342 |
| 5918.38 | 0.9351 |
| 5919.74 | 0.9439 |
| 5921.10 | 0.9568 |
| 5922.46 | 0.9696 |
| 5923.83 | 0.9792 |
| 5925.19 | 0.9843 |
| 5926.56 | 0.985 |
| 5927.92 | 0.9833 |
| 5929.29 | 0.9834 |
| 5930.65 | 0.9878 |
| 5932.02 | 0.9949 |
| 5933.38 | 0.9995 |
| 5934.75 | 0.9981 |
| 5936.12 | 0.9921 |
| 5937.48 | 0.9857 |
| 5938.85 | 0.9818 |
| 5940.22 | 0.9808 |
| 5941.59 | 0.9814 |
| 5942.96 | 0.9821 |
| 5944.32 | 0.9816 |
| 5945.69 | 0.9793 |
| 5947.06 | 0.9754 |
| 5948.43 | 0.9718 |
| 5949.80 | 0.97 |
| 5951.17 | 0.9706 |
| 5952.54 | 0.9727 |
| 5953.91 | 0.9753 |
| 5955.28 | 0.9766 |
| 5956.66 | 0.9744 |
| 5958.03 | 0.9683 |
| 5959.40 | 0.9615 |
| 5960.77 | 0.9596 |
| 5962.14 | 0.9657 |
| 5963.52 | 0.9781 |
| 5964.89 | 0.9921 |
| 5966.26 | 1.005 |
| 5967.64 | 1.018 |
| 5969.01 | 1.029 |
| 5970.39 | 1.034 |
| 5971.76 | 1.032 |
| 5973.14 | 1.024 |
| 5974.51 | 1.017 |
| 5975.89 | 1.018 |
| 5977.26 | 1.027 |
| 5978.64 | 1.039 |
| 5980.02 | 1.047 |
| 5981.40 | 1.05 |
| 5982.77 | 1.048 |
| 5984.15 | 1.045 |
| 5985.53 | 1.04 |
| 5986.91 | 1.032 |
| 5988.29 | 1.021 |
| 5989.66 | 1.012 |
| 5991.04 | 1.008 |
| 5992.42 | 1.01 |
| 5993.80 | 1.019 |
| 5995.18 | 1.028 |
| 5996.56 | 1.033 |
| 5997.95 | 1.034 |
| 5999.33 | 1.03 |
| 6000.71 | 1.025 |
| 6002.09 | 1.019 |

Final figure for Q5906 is 1.58 angstrom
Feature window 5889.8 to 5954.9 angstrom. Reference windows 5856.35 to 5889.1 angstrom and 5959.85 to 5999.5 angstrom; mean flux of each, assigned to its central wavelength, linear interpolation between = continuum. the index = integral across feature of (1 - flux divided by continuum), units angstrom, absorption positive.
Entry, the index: 2.7 angstrom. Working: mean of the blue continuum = 0.959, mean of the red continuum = 1.02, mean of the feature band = 0.947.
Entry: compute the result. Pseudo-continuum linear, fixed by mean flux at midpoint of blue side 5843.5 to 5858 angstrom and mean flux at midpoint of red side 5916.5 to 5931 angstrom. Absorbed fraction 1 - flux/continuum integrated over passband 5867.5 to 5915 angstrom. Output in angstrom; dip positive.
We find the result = 2.7 angstrom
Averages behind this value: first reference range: 0.991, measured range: 0.923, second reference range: 0.967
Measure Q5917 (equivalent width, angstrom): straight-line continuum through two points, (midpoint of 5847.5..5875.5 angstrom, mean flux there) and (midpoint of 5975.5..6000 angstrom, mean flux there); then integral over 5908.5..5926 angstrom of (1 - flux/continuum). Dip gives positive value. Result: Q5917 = 0.6 angstrom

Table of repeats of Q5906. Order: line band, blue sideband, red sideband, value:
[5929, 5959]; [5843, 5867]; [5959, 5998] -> 0.8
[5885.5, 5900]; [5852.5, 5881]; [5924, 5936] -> 2.4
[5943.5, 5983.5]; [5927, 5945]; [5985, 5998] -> 0.3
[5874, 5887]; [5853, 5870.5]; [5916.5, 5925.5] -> 0.3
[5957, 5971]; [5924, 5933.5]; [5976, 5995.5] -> 0.3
